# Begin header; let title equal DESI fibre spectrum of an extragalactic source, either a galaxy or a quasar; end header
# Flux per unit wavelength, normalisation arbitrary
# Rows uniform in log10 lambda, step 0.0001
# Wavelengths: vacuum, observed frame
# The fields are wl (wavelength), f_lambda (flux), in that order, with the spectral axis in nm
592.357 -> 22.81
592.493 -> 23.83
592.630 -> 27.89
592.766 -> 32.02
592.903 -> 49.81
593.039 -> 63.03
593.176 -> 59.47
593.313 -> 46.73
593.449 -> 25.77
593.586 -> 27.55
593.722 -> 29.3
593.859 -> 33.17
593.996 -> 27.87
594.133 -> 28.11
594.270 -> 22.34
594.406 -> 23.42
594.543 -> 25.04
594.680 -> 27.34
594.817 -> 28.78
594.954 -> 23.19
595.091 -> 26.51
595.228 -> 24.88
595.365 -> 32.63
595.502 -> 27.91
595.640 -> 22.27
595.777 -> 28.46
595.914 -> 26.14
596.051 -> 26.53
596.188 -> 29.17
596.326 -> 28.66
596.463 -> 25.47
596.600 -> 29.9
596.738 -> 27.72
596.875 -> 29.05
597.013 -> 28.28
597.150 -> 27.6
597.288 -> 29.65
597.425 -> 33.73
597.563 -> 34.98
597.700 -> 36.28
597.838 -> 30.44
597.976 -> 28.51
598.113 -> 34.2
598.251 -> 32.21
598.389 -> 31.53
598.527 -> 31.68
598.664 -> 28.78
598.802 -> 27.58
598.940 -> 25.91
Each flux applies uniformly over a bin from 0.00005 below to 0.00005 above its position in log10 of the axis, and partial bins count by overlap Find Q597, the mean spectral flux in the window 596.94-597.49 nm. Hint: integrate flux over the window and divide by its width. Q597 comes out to 29.8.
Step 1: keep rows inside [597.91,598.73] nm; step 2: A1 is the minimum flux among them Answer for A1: 28.51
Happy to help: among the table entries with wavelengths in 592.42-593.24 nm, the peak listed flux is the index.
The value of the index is 63.03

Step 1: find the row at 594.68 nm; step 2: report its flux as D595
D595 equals 27.34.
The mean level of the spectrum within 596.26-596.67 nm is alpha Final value 28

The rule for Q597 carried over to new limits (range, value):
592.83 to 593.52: 48.7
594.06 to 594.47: 24.7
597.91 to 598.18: 31.4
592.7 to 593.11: 48.4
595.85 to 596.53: 27.2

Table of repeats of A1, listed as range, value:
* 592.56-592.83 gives 27.89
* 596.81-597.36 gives 27.6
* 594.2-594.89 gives 22.34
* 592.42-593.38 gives 23.83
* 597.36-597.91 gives 30.44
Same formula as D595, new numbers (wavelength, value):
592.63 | 27.89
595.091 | 26.51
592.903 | 49.81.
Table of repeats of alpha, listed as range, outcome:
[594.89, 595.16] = 24.9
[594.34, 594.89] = 26.1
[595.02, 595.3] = 25.8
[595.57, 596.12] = 25.9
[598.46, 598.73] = 30.3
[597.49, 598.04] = 32.6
